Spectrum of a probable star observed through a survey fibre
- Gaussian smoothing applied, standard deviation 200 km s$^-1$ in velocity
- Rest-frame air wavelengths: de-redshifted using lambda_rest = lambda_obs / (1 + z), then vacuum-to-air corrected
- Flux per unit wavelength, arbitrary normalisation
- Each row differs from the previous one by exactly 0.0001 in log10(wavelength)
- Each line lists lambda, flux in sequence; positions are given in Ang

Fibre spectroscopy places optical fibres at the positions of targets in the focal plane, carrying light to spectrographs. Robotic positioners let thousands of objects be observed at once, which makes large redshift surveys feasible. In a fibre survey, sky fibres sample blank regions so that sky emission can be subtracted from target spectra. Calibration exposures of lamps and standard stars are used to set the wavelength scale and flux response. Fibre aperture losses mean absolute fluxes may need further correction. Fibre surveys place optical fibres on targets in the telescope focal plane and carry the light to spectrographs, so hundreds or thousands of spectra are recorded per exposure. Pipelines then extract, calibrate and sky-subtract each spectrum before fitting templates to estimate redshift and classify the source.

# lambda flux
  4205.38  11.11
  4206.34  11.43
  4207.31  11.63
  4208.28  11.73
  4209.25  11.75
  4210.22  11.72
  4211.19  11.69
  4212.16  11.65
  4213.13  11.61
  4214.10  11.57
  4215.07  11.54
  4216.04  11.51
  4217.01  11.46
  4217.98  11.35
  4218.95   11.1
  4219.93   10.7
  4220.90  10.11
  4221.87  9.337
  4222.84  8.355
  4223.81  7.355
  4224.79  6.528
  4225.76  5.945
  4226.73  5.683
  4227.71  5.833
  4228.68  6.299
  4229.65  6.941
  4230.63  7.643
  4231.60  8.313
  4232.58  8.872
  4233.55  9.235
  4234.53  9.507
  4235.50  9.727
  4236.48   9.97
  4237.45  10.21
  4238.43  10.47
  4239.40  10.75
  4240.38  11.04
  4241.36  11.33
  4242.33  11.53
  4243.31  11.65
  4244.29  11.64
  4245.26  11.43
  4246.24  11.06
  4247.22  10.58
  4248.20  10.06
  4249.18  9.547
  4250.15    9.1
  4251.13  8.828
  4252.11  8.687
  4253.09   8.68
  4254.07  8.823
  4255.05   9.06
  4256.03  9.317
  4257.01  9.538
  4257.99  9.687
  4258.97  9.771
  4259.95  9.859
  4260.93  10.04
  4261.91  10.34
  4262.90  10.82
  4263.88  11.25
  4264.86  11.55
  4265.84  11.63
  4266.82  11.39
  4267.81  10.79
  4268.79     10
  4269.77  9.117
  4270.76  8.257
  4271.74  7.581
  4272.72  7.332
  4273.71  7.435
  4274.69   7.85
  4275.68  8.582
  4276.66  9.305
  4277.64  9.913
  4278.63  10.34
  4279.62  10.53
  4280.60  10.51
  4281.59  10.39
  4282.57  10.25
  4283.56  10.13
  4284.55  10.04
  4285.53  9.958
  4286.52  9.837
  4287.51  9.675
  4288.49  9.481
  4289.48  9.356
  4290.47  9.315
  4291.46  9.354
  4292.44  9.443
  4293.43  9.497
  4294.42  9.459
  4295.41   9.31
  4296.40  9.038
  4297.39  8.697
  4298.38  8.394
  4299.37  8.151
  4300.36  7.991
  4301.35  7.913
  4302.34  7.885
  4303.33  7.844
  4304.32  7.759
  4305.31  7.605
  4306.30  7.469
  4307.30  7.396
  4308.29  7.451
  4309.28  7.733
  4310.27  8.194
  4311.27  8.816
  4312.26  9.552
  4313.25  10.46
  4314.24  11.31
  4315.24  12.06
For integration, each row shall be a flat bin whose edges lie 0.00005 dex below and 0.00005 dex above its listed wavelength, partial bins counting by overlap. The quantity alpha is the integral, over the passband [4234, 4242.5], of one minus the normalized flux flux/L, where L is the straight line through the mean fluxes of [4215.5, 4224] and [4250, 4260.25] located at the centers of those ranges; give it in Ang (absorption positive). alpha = -0.7 Ang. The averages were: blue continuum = 10.3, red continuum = 9.2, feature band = 10.5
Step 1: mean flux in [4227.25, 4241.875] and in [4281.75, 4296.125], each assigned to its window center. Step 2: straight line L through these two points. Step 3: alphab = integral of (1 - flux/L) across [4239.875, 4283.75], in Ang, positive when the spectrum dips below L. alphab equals -2.6 Ang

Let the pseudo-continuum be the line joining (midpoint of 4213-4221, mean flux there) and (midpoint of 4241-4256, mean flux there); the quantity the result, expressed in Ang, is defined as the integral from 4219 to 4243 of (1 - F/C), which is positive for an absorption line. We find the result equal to 4.08 Ang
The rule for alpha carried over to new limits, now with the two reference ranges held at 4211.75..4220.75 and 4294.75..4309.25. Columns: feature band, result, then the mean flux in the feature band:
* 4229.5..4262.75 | 1.1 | 9.84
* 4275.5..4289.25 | -1.8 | 9.95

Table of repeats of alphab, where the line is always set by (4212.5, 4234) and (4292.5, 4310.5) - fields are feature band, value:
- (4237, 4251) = -3.0 Ang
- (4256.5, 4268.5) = -2.7 Ang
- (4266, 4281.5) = -1.5 Ang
